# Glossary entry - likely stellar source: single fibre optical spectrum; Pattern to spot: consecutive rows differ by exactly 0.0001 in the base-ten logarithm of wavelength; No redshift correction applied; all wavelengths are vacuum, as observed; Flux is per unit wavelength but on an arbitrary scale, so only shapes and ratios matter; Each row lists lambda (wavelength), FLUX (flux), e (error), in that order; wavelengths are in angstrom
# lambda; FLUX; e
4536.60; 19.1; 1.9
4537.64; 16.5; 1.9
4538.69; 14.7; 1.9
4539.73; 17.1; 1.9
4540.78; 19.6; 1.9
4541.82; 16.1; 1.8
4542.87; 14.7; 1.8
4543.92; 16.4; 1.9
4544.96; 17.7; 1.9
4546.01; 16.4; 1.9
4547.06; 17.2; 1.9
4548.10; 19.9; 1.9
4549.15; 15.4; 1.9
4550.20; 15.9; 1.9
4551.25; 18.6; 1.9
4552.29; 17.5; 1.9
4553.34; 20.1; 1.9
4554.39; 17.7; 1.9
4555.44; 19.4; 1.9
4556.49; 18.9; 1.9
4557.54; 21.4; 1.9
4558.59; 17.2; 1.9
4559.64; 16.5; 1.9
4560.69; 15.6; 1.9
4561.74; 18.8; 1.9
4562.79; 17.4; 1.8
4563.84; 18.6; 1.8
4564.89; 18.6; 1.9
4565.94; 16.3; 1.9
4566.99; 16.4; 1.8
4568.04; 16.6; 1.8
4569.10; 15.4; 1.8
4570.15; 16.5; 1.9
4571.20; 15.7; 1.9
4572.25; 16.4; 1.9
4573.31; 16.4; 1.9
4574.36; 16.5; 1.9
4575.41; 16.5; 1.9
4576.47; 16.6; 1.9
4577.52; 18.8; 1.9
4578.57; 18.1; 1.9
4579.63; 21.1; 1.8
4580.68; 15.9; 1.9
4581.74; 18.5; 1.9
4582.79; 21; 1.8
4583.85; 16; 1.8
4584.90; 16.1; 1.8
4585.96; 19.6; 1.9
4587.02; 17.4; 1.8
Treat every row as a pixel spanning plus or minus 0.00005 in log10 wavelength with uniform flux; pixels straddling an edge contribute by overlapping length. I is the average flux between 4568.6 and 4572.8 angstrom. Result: 16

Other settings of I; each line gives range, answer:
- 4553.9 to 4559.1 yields 18.9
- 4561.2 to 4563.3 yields 18.1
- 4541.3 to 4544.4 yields 15.7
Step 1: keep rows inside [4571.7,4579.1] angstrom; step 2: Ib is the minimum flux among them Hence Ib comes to 16.4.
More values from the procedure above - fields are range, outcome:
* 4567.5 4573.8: 15.4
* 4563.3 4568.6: 16.3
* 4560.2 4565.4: 15.6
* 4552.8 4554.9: 17.7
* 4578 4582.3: 15.9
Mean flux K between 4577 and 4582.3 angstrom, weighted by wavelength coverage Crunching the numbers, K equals 18.5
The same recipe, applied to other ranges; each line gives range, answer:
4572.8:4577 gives 16.5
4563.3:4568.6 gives 17.3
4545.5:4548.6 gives 17.8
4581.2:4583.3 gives 19.7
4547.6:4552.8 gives 17.5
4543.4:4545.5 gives 17.1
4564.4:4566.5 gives 17.4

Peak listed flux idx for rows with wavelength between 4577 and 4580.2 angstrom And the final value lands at 21.1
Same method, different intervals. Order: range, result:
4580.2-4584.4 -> 21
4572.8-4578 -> 18.8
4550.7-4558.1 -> 21.4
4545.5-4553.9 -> 20.1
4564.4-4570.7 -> 18.6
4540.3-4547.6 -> 19.6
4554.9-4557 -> 19.4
